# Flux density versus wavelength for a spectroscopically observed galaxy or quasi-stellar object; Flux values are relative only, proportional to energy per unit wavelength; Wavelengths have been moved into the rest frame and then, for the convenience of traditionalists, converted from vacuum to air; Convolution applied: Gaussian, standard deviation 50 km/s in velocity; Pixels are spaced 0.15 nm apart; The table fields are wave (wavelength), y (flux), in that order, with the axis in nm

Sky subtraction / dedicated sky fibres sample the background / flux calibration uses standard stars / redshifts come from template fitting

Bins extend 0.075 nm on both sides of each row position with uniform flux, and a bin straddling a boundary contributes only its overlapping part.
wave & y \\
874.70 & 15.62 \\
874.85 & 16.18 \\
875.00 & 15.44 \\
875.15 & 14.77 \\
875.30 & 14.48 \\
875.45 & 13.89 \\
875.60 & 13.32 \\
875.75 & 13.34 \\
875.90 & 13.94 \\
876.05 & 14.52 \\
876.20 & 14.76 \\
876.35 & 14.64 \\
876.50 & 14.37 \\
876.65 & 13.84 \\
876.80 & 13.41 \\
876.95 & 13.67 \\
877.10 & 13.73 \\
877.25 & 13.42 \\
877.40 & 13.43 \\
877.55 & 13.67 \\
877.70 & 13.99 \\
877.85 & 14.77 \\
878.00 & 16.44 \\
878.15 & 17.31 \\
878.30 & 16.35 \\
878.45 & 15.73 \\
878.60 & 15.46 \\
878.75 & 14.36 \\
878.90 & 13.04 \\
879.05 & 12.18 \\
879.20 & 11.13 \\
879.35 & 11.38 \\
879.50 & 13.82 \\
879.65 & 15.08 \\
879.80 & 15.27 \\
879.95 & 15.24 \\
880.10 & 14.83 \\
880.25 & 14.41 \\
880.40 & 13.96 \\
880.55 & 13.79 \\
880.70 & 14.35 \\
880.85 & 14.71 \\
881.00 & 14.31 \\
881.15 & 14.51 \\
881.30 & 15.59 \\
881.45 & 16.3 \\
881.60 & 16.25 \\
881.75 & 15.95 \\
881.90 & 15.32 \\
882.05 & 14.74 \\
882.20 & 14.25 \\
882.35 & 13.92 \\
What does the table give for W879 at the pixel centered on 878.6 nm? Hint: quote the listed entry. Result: 15.46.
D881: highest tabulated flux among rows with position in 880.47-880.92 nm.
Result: 14.71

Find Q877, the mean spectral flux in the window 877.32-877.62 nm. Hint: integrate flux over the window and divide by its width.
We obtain 13.5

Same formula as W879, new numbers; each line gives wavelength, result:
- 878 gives 16.44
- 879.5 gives 13.82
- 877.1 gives 13.73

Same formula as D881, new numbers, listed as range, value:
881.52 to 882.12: 16.25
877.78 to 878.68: 17.31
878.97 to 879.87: 15.27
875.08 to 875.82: 14.77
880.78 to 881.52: 16.3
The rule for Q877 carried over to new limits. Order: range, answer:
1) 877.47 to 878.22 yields 15.2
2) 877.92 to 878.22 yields 16.8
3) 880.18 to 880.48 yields 14.2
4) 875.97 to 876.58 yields 14.6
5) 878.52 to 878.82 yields 14.9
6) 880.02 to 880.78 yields 14.3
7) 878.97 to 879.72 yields 12.7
